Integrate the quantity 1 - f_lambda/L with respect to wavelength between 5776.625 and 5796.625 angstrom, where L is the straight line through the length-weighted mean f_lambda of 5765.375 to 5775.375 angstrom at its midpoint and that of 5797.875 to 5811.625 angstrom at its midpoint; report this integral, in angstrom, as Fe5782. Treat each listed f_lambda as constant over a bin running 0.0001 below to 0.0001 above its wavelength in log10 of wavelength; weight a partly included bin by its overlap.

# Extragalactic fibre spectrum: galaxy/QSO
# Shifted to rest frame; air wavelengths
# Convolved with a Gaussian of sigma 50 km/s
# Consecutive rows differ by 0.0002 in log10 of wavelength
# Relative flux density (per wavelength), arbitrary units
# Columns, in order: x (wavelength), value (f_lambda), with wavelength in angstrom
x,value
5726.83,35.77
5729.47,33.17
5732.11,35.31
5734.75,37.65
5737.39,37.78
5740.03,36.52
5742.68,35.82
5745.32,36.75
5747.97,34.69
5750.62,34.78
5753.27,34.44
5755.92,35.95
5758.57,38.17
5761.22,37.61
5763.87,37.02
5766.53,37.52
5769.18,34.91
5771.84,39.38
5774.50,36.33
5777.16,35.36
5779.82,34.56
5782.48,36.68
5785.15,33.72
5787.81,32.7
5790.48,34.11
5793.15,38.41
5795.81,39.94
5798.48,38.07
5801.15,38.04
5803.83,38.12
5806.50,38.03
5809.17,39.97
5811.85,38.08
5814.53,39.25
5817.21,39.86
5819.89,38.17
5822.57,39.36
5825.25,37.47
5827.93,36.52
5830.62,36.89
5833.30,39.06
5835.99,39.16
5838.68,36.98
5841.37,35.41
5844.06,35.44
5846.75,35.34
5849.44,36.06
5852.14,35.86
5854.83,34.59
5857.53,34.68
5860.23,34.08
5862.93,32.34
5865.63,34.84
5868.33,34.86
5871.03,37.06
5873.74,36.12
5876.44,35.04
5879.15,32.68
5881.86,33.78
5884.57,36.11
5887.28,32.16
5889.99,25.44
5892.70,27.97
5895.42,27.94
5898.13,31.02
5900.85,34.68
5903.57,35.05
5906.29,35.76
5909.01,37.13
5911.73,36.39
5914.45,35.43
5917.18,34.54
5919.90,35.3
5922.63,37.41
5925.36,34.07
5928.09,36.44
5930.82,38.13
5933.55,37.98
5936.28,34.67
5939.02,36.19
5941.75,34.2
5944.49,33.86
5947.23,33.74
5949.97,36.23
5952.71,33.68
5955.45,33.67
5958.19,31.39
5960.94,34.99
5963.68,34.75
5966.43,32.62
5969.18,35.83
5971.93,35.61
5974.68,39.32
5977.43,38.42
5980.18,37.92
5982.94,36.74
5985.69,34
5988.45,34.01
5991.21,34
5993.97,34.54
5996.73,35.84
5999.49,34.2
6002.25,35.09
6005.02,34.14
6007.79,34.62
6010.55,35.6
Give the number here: 1.1 angstrom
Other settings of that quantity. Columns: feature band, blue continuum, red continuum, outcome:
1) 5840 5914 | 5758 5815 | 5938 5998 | 4.2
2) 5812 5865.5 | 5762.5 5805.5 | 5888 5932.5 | -1.8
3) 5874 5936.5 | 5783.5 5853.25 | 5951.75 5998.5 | 3.3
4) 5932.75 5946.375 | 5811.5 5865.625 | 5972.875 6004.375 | 0.3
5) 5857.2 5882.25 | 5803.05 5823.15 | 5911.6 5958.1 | 1.8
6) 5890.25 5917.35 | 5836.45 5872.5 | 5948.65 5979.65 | 1.6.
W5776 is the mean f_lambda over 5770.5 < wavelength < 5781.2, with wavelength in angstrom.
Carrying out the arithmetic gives 36.4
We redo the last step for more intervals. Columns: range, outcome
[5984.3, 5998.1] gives 34.5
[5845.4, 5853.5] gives 35.8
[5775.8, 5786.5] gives 35.1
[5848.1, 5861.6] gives 35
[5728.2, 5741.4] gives 36.1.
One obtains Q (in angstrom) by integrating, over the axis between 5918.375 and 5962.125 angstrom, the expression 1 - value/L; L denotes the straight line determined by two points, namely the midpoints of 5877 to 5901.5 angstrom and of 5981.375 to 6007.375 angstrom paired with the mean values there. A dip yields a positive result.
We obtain -2.9 angstrom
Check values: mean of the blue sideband 31.3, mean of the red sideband 34.7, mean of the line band 35.1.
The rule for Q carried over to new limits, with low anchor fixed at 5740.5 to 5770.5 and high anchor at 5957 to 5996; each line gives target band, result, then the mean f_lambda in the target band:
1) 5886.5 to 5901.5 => 2.6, 29.6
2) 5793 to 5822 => -2.2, 38.8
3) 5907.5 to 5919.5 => -0.1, 35.8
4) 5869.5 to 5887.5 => 0.4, 34.9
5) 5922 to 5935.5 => -0.4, 36.7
